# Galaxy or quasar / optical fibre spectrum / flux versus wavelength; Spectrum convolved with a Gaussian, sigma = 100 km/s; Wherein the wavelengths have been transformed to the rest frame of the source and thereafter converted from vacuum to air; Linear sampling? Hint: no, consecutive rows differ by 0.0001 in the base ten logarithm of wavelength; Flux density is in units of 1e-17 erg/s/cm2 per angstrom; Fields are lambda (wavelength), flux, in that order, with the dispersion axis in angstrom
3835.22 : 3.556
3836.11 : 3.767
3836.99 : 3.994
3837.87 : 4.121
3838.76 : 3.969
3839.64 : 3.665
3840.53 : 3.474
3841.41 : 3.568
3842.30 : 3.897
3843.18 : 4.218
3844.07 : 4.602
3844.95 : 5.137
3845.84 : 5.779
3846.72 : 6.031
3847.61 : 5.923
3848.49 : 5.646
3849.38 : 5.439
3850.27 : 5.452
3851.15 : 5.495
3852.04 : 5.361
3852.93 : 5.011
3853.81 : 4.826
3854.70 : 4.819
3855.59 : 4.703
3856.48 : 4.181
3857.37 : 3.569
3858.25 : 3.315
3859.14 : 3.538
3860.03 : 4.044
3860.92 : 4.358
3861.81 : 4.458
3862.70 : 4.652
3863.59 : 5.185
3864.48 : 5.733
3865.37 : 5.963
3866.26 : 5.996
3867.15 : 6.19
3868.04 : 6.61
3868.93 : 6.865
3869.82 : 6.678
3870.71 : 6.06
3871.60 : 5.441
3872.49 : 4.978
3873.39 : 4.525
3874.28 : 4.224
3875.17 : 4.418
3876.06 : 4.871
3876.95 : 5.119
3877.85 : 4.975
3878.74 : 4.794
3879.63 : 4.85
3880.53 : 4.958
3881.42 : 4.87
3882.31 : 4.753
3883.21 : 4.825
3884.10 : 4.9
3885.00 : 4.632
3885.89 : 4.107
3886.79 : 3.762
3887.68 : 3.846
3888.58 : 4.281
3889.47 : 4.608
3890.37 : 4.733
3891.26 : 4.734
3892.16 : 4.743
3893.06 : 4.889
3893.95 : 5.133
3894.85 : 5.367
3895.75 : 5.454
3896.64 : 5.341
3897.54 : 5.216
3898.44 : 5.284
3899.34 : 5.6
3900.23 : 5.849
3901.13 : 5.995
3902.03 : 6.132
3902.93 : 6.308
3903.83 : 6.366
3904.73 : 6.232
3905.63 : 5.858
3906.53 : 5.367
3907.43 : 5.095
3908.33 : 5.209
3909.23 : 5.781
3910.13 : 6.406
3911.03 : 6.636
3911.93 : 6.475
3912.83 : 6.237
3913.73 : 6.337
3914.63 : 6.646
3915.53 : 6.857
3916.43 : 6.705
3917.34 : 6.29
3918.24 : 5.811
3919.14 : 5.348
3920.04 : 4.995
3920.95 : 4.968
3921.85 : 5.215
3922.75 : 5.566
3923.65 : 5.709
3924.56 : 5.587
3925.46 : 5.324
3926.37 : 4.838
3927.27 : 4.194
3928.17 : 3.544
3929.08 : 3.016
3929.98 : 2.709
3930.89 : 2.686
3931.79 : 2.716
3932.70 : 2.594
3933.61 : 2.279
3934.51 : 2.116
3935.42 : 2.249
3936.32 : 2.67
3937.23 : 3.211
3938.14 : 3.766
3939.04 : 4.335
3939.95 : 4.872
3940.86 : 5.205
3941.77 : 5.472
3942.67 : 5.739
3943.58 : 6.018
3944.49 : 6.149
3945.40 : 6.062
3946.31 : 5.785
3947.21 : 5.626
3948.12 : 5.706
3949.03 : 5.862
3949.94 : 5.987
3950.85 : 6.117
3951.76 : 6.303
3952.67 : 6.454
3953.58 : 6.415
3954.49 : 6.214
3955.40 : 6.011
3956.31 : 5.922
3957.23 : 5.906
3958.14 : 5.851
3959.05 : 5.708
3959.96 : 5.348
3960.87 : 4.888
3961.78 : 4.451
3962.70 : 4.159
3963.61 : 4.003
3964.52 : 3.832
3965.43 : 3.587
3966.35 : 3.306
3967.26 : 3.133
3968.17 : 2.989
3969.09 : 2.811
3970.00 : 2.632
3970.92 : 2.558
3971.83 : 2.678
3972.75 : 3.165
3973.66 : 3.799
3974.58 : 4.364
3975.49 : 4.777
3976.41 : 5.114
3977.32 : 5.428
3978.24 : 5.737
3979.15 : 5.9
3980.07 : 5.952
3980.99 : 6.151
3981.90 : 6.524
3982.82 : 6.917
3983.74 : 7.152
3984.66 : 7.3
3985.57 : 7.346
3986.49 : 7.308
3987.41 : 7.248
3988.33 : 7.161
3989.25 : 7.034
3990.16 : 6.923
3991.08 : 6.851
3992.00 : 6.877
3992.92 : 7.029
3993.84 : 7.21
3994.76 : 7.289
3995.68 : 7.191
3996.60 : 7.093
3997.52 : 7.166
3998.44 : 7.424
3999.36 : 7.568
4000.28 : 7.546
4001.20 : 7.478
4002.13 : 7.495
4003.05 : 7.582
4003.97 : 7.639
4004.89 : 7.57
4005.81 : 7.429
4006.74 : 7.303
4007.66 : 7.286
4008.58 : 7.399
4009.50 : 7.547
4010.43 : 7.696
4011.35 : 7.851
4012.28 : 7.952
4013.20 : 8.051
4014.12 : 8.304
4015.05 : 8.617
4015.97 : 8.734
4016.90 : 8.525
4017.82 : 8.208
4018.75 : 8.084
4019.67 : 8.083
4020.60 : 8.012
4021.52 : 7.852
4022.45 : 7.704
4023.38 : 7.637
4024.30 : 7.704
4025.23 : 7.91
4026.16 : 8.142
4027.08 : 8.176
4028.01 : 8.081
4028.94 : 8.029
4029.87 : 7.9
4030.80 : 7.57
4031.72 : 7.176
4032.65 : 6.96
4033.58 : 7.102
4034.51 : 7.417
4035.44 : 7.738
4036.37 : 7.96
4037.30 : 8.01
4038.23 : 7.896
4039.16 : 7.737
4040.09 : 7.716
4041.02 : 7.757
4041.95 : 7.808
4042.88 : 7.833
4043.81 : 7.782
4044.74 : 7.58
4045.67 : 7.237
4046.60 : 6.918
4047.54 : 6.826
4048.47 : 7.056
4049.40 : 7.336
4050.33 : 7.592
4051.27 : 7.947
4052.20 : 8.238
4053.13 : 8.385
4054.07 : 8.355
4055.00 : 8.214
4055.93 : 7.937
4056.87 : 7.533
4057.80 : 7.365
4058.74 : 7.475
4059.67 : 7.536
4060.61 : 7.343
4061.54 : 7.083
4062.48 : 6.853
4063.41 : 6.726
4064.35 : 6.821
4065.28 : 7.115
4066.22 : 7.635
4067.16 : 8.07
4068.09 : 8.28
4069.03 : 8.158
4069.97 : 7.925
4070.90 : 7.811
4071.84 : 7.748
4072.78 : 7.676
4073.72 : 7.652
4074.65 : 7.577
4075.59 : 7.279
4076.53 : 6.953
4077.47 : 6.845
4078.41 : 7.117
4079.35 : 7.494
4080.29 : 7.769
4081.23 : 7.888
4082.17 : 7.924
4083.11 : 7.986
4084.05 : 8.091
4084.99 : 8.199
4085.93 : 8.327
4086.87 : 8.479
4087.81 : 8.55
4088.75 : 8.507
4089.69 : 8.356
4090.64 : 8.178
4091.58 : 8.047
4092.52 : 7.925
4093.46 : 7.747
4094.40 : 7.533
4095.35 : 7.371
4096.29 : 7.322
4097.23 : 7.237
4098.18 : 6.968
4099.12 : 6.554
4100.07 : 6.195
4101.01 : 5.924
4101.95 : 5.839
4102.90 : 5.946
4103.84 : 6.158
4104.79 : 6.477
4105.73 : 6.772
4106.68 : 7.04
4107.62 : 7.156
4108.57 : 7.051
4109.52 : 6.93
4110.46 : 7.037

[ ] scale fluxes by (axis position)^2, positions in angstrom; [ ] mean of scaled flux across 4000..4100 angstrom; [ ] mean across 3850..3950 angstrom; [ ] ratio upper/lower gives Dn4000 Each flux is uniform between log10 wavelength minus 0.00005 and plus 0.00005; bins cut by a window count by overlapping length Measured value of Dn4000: 1.7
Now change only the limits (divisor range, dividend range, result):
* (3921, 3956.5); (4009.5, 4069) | 1.70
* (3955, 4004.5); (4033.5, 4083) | 1.37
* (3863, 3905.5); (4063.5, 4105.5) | 1.58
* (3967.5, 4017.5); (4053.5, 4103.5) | 1.20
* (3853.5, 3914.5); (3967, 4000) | 1.19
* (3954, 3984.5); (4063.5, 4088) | 1.70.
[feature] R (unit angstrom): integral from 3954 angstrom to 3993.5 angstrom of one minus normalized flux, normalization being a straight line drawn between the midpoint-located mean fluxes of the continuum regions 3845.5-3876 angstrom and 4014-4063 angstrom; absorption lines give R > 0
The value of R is 8.8 angstrom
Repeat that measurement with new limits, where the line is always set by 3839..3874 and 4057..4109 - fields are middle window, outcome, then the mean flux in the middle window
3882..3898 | 1.85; 4.74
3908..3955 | 5.66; 5.1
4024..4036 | -1.46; 7.68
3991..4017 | -3.93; 7.57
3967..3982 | 4.72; 4.3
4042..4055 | -1.10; 7.65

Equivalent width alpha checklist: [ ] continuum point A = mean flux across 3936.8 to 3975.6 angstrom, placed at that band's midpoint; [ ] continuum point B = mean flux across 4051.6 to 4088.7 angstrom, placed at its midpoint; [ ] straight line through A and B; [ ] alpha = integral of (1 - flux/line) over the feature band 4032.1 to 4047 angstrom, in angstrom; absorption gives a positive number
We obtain -1.41 angstrom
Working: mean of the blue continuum 4.82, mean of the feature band 7.59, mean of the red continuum 7.71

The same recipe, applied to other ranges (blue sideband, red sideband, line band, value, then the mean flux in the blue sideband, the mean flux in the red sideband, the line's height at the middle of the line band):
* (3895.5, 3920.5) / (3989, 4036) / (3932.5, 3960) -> 6.1 angstrom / 5.93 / 7.63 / 6.55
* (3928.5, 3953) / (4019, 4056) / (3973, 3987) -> -0.3 angstrom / 4.49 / 7.73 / 5.81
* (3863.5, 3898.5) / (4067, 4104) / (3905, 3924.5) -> -1.4 angstrom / 5.09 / 7.55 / 5.5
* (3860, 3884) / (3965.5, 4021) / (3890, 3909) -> 0.1 angstrom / 5.22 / 6.54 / 5.52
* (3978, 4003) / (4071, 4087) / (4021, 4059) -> -1.6 angstrom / 7.02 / 7.69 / 7.39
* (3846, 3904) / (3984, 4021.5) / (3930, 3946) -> 5.9 angstrom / 5.09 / 7.56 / 6.31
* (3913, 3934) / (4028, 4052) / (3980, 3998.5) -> -1.9 angstrom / 4.8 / 7.57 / 6.37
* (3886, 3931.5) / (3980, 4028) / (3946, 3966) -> 2.9 angstrom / 5.29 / 7.52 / 6.4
